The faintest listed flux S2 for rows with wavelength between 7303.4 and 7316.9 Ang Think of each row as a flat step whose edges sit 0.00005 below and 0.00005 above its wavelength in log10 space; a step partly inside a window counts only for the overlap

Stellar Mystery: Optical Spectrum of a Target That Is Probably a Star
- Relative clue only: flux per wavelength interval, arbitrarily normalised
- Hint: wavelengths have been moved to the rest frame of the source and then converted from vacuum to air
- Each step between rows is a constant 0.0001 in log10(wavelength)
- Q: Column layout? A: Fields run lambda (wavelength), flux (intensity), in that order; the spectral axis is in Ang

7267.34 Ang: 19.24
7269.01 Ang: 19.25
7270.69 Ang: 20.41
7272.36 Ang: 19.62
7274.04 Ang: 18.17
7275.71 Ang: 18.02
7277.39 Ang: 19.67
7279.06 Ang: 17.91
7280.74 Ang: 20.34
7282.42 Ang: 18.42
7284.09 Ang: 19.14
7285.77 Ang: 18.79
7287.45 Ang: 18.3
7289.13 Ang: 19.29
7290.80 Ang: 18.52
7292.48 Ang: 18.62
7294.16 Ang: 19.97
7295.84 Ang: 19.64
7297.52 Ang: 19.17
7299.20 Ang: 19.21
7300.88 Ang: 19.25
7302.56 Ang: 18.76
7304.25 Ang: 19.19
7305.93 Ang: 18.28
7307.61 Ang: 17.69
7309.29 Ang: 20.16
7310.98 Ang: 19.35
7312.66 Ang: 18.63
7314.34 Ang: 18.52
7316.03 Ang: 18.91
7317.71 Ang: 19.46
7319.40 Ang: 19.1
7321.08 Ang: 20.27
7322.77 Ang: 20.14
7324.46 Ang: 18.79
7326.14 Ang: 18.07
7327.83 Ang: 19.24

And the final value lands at 17.69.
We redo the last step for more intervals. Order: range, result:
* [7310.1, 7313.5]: 18.63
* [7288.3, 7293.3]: 18.52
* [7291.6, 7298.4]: 18.62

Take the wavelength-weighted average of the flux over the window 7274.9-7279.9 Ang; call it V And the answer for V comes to 18.5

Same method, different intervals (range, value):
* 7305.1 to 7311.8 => 18.9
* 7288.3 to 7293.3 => 18.8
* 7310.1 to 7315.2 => 18.8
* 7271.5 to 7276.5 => 18.6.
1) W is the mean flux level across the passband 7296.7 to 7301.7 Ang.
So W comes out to 19.2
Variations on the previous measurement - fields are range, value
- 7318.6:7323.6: 19.8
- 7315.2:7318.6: 19.2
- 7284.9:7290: 18.8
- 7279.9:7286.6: 19.2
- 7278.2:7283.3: 18.9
